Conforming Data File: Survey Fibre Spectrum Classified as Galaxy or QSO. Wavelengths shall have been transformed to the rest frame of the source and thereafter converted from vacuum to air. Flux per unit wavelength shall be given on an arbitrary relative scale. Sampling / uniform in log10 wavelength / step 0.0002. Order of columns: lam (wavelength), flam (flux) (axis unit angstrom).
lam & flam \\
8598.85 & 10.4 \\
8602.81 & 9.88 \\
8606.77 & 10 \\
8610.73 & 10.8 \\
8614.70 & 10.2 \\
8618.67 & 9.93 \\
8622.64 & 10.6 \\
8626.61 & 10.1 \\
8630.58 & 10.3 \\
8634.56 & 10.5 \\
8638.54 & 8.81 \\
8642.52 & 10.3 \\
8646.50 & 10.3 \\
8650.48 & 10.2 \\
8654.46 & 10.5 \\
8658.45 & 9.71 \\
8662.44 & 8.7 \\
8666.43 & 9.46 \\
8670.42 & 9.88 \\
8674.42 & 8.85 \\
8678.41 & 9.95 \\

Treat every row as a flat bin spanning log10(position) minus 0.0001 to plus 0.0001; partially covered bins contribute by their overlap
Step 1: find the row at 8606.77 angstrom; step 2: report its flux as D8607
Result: 10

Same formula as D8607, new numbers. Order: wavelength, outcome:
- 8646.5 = 10.3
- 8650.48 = 10.2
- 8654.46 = 10.5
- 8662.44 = 8.7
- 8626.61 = 10.1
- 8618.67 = 9.93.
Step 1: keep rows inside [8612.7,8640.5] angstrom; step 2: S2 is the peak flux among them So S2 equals 10.6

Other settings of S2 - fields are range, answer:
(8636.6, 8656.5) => 10.5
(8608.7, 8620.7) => 10.8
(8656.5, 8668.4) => 9.71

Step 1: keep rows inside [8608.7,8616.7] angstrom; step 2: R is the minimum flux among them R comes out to 10.2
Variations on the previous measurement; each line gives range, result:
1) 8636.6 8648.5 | 8.81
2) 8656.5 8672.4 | 8.7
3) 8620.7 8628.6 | 10.1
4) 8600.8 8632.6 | 9.88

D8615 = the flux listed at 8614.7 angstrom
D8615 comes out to 10.2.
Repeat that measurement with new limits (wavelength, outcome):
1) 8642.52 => 10.3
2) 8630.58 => 10.3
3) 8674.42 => 8.85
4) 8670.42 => 9.88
